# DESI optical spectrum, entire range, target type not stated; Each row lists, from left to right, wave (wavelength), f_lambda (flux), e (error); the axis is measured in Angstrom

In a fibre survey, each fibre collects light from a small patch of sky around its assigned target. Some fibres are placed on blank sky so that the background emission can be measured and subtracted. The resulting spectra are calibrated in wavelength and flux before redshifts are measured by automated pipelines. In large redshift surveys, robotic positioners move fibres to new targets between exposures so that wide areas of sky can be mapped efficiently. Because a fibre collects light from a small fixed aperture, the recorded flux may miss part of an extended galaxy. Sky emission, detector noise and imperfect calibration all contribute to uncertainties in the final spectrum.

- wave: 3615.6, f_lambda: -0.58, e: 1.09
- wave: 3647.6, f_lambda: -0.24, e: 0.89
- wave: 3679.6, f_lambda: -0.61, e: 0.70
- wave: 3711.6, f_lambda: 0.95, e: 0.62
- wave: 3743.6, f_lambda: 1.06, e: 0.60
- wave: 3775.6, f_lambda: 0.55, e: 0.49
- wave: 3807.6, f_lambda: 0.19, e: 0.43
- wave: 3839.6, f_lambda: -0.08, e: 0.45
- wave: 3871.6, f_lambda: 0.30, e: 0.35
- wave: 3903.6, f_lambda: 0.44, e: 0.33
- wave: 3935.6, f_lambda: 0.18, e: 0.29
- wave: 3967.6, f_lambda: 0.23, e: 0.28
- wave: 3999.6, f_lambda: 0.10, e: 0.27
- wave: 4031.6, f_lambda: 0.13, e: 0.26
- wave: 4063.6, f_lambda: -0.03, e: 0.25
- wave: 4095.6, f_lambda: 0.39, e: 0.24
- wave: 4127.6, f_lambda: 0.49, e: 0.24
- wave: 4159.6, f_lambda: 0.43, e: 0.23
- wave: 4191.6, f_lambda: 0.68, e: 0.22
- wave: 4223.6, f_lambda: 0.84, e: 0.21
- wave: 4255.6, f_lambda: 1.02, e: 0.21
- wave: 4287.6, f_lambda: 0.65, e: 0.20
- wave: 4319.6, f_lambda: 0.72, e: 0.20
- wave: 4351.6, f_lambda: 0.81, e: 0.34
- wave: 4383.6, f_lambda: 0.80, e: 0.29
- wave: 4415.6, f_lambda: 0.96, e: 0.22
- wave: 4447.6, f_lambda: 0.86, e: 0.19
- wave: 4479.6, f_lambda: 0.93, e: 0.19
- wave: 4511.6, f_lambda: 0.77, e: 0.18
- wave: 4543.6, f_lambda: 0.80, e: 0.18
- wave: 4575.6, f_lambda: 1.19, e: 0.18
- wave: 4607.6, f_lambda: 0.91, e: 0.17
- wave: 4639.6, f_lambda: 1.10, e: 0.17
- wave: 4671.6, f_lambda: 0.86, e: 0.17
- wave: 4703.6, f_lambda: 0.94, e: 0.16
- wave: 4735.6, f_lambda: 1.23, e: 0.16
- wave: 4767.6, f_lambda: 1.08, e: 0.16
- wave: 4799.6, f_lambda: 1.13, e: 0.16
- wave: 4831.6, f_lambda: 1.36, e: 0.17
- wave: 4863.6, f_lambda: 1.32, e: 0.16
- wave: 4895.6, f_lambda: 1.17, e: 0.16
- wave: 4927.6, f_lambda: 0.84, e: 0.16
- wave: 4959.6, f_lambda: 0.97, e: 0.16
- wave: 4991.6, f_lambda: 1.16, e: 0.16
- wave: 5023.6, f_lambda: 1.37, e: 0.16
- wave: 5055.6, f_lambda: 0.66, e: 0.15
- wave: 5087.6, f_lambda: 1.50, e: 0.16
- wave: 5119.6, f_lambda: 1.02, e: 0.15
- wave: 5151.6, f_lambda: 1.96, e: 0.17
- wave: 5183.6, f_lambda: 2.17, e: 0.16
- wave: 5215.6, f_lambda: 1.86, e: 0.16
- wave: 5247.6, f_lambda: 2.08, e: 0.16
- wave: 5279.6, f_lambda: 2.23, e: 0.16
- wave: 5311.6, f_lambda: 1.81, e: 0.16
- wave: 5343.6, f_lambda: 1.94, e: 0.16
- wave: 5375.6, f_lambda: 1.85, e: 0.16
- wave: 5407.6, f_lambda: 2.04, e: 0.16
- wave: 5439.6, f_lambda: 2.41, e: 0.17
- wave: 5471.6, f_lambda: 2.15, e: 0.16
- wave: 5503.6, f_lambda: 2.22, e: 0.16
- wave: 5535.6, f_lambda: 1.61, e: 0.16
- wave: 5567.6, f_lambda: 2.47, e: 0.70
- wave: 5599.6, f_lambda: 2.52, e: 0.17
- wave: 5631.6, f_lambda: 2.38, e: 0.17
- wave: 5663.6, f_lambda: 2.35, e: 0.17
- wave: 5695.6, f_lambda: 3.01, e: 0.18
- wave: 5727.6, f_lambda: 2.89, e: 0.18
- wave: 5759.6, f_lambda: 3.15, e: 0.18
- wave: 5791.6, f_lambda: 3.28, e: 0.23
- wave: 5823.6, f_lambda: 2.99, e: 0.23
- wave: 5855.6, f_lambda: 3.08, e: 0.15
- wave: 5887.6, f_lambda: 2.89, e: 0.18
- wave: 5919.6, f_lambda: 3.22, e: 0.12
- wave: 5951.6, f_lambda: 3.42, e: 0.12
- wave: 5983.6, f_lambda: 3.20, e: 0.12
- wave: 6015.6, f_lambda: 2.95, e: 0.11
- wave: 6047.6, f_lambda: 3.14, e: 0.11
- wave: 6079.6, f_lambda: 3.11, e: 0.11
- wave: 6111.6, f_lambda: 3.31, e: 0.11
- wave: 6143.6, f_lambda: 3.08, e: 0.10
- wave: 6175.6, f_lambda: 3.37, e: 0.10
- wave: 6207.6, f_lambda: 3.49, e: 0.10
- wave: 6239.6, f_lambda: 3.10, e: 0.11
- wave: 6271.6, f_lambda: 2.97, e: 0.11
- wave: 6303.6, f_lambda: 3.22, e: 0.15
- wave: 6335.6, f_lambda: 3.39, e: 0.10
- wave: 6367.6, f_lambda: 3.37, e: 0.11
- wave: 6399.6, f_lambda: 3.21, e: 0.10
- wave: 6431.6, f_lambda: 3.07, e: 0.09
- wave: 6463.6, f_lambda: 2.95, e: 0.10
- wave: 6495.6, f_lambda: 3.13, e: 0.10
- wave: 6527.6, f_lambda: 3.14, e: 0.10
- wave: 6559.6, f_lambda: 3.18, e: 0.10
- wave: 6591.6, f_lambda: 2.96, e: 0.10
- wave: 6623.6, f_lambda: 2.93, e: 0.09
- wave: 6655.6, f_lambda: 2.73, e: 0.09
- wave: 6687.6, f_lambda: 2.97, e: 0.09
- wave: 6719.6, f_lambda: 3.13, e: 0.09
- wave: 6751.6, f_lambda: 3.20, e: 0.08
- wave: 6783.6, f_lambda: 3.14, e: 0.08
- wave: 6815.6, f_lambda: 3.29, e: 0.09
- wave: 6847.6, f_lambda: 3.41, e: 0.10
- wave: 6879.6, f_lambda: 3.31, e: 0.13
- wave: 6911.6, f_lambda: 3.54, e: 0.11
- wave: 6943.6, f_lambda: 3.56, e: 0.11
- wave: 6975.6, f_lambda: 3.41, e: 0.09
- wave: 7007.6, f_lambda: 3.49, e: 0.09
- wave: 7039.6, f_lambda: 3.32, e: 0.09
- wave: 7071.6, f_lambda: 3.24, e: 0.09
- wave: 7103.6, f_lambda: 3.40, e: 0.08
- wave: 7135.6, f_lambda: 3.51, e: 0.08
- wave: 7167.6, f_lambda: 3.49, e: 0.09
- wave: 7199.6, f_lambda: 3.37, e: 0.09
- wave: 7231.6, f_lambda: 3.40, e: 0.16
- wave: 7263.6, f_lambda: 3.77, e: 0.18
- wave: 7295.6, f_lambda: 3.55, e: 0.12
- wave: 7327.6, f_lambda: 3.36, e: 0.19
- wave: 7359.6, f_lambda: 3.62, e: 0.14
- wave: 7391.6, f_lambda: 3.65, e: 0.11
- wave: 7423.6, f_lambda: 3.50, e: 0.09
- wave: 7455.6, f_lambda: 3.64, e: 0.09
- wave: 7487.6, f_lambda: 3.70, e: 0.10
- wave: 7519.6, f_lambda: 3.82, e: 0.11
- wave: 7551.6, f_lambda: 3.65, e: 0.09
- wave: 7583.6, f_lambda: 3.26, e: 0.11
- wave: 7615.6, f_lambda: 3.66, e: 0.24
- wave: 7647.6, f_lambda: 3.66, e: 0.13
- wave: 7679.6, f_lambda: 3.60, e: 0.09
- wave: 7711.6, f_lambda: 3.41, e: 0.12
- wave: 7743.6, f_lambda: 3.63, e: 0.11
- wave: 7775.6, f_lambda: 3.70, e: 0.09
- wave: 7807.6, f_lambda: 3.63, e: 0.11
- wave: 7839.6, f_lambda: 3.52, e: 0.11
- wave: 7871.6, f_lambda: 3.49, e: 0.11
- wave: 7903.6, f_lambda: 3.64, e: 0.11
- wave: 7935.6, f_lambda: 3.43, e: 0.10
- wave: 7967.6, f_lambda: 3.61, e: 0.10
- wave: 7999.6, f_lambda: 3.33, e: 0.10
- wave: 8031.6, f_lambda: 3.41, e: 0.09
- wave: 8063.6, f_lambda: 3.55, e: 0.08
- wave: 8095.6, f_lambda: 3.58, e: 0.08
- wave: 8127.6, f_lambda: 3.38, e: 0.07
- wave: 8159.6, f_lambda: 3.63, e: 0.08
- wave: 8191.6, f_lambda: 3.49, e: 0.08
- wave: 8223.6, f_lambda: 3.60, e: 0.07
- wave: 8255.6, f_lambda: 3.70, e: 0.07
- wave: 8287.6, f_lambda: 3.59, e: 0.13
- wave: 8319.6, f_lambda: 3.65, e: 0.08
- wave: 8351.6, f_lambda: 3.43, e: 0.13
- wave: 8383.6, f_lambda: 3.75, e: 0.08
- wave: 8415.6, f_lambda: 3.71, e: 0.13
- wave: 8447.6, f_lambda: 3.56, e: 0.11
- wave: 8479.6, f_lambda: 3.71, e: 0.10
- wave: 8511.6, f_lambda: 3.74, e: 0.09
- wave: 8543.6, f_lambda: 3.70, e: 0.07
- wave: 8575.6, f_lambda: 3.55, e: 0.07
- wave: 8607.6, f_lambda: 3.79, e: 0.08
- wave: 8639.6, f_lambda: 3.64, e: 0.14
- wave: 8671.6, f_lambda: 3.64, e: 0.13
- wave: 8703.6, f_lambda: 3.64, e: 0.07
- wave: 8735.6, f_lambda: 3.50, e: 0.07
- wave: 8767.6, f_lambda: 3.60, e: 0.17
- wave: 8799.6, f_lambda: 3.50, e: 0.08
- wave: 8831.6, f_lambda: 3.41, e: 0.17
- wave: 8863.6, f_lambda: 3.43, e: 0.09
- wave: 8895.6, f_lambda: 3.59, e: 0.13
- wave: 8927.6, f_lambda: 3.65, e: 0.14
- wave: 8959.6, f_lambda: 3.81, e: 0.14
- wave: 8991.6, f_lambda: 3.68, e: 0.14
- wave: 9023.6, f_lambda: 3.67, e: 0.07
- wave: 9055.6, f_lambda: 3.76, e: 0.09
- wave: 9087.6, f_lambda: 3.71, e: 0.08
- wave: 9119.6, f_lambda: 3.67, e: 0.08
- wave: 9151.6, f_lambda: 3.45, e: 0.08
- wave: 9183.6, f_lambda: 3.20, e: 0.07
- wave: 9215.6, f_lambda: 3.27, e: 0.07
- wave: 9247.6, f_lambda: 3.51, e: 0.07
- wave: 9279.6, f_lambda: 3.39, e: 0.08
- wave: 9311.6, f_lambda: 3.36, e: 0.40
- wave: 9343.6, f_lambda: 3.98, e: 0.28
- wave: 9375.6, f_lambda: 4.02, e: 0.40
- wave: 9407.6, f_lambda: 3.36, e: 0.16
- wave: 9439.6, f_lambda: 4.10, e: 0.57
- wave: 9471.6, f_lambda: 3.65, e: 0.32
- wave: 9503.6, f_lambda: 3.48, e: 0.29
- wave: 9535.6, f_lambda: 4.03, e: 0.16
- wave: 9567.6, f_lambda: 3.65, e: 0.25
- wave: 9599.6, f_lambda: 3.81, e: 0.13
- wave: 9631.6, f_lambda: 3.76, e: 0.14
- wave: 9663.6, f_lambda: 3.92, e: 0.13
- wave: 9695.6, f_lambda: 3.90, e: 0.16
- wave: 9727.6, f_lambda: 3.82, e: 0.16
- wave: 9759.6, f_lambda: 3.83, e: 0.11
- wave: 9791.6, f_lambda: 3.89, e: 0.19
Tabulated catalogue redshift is 0.29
